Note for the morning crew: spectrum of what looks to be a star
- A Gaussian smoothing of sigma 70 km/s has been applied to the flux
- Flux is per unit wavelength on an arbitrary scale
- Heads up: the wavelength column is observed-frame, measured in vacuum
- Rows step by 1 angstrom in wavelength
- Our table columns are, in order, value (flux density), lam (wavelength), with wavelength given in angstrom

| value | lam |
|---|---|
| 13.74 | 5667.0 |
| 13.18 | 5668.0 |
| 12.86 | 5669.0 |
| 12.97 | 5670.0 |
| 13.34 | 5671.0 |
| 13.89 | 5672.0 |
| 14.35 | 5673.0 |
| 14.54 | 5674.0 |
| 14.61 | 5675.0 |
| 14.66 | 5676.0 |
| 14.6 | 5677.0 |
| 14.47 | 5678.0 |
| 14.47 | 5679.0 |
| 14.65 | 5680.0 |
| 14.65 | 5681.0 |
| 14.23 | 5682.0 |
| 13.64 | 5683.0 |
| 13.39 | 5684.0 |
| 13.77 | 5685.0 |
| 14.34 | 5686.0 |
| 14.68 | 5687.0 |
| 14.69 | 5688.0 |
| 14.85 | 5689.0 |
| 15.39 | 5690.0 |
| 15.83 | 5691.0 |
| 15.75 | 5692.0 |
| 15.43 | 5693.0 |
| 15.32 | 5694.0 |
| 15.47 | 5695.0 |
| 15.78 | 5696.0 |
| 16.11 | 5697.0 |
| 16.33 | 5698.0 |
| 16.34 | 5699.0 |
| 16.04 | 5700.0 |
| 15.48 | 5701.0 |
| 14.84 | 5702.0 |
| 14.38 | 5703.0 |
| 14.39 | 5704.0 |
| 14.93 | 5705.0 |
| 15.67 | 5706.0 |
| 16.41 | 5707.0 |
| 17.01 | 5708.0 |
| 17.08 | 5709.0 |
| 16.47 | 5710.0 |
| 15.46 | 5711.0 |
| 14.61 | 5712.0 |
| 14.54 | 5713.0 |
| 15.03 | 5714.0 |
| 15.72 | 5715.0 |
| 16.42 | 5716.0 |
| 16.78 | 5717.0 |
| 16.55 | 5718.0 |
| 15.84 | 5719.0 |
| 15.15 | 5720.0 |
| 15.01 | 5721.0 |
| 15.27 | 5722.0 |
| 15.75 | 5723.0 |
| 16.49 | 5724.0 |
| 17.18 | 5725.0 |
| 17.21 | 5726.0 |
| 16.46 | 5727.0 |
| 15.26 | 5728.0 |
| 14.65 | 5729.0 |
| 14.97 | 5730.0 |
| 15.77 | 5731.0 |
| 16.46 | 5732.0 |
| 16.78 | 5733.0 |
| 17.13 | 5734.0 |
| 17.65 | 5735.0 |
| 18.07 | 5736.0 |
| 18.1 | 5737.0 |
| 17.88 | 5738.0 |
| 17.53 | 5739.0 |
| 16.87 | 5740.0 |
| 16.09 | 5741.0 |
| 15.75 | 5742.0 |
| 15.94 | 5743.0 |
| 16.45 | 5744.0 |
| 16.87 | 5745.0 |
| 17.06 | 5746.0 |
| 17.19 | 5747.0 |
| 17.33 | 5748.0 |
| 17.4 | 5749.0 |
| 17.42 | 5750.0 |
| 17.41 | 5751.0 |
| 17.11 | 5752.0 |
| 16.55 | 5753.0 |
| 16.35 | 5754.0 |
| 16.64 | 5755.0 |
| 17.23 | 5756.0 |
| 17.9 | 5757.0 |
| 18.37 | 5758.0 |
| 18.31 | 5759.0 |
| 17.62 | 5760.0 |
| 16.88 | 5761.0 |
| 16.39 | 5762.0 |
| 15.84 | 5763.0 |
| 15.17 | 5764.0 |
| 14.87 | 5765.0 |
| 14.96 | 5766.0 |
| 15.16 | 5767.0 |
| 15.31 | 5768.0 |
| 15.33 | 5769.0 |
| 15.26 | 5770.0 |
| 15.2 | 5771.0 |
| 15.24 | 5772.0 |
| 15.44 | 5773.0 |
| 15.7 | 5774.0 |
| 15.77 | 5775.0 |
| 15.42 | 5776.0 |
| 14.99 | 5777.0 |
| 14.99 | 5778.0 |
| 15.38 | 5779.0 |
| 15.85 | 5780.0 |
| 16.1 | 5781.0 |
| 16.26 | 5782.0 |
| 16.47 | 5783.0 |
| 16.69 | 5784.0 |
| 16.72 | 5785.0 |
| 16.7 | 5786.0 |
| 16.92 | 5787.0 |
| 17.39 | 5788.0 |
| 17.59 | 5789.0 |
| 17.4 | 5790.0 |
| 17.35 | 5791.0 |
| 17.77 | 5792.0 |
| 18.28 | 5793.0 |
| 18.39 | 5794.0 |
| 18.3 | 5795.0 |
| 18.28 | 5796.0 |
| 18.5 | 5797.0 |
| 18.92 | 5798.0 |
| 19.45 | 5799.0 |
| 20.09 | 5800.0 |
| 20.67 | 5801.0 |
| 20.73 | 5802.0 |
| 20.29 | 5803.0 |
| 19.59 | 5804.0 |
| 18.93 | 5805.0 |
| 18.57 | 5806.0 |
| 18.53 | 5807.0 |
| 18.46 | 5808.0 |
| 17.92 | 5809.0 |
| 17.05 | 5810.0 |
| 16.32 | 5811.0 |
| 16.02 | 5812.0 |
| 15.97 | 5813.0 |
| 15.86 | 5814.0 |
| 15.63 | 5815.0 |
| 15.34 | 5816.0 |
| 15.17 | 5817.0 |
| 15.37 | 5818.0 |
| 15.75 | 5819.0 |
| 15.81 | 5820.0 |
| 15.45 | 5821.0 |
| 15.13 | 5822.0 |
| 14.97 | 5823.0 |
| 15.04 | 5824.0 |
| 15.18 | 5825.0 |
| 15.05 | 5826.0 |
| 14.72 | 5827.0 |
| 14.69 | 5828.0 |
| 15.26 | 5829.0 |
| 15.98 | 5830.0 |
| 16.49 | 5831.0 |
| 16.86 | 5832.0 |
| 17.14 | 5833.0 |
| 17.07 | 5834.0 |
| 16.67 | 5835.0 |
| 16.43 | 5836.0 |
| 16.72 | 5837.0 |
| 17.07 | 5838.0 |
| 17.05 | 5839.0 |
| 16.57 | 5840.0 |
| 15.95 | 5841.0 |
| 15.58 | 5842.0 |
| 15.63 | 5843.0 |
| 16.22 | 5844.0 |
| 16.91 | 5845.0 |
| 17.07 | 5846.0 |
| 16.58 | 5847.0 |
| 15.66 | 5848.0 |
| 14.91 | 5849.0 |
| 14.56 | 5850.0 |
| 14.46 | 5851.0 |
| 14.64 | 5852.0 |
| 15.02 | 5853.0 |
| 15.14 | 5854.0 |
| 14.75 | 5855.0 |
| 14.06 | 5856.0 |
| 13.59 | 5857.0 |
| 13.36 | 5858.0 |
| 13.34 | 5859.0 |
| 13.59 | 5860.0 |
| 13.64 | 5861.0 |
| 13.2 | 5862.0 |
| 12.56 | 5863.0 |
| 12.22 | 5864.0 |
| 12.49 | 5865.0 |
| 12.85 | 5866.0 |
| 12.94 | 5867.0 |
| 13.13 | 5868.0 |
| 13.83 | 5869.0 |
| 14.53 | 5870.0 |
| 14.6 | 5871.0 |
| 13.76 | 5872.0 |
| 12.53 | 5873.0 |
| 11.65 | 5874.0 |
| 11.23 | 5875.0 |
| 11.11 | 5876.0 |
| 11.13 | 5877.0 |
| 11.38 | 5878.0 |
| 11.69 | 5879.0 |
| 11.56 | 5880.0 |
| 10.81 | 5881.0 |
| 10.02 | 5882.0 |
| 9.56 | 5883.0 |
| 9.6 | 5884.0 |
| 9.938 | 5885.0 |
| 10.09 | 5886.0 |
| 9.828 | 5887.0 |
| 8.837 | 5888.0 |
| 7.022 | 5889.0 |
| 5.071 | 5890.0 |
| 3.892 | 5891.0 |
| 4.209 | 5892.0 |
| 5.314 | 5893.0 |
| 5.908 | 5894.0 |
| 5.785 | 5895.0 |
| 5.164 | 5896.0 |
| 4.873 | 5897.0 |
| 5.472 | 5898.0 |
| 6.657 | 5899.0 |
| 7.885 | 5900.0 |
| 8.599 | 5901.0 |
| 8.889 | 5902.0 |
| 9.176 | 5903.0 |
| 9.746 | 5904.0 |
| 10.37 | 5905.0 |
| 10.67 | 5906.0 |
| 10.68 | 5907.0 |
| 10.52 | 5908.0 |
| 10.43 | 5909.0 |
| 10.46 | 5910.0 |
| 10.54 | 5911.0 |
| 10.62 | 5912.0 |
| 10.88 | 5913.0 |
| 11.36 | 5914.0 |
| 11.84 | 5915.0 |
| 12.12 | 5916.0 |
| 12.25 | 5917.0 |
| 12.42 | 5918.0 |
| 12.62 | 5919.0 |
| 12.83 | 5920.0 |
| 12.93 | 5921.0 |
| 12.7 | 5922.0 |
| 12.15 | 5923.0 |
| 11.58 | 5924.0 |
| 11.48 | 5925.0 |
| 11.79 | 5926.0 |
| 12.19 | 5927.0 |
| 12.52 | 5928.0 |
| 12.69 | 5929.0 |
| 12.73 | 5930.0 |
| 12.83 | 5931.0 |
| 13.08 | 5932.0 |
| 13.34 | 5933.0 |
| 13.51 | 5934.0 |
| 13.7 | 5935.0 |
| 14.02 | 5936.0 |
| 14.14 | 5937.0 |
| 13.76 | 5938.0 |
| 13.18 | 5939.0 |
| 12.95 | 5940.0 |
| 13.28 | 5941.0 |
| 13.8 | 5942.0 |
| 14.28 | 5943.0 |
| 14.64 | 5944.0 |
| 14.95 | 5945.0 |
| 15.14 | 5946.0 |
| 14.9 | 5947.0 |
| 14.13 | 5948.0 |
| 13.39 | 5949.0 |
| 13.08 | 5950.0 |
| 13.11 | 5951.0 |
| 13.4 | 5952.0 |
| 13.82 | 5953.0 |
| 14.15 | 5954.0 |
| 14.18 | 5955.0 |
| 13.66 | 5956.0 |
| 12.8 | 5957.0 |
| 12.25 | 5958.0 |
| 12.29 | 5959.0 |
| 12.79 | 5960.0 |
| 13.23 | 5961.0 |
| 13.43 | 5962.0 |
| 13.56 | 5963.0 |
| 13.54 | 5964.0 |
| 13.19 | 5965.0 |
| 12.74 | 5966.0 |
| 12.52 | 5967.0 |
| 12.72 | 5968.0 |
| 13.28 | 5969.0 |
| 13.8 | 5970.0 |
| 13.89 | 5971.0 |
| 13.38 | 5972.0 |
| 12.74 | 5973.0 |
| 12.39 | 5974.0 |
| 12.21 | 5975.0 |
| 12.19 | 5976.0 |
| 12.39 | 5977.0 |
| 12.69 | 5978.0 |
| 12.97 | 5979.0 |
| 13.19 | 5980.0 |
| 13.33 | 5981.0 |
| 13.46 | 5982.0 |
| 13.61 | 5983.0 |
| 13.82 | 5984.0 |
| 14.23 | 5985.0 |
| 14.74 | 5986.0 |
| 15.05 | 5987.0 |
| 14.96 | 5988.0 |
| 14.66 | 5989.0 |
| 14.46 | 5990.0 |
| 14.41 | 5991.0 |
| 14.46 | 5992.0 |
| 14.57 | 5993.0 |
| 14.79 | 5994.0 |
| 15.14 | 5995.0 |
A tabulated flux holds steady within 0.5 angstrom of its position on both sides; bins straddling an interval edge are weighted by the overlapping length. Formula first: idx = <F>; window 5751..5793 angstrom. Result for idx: 16.3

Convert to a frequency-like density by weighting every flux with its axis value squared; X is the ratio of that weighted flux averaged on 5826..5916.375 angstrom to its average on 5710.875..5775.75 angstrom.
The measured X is 0.8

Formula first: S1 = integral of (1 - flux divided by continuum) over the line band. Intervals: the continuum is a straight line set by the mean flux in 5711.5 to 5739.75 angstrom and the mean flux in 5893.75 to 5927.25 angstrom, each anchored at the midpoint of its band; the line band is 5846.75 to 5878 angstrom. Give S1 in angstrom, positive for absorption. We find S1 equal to -4.8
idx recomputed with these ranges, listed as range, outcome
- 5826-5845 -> 16.2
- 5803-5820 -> 17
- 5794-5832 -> 17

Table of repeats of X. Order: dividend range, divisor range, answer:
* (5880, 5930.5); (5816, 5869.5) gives 0.66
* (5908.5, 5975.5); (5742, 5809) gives 0.80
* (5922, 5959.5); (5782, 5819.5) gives 0.79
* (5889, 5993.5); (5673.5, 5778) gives 0.82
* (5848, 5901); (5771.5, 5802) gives 0.66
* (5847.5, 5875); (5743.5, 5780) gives 0.87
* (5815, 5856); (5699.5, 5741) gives 1.02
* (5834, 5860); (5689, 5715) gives 1.05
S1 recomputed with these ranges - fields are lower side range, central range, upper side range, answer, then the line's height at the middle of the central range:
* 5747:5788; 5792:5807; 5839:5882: -3.60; 15.4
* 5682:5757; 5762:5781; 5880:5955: -0.86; 14.7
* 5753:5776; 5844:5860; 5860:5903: -4.78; 11.5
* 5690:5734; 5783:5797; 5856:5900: -4.55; 13.2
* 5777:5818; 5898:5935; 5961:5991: 8.73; 14.8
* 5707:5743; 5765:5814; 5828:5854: -2.91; 16.1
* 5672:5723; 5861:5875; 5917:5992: 0.91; 14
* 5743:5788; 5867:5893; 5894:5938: 3.99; 12.2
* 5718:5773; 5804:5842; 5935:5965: -2.30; 15.4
